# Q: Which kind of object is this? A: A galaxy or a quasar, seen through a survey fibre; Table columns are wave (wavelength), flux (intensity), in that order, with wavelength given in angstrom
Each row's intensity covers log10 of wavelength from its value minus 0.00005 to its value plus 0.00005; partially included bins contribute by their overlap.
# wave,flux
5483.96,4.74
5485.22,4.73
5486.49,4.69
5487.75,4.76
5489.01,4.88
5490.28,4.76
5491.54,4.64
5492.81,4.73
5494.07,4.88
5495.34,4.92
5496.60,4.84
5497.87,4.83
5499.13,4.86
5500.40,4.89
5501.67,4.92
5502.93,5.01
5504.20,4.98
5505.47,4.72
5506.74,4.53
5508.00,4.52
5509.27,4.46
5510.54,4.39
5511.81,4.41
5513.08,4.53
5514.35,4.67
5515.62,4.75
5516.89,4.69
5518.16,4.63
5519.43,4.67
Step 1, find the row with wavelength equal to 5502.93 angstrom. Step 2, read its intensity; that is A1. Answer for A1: 5.01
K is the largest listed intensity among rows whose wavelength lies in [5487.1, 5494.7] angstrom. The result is 4.88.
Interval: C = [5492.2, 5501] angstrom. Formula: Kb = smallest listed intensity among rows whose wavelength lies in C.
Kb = 4.73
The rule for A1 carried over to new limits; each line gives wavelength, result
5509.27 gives 4.46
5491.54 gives 4.64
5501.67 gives 4.92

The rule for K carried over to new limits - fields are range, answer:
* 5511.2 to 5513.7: 4.53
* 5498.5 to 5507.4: 5.01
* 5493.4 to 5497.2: 4.92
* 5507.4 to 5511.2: 4.52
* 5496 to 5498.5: 4.84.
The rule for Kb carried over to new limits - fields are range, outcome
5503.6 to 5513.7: 4.39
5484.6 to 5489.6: 4.69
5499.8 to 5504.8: 4.89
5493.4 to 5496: 4.88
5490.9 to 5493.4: 4.64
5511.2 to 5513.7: 4.41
